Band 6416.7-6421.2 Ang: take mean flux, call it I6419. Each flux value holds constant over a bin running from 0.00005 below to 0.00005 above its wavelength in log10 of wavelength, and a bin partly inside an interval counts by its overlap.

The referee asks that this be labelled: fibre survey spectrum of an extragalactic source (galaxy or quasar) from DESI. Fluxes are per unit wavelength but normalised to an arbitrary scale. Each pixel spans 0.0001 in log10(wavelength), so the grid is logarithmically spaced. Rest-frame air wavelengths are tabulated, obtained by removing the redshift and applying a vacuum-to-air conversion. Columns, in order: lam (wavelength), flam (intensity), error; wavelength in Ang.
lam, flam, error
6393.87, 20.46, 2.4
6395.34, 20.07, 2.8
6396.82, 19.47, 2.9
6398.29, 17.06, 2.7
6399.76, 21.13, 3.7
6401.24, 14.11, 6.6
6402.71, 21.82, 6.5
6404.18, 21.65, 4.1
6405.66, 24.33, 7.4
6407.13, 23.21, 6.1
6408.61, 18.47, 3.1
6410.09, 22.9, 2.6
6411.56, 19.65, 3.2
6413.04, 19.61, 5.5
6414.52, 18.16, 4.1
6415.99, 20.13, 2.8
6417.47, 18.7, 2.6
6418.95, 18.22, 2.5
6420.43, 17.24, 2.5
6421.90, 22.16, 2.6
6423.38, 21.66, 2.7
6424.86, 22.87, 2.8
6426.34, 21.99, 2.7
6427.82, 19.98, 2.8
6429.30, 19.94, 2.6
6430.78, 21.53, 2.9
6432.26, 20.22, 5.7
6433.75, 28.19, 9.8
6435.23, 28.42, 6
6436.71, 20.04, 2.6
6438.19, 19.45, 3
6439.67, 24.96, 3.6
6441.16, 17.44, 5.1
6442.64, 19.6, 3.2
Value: 18.1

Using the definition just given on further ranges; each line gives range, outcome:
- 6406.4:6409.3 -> 20.8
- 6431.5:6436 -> 25.5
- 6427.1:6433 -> 20.4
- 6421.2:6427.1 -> 22.2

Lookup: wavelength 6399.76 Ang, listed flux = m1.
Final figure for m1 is 21.13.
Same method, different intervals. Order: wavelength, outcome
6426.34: 21.99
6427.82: 19.98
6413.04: 19.61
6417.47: 18.7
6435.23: 28.42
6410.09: 22.9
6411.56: 19.65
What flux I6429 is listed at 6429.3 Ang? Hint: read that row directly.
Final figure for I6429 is 19.94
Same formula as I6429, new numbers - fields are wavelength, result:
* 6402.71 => 21.82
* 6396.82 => 19.47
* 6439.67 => 24.96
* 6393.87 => 20.46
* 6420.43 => 17.24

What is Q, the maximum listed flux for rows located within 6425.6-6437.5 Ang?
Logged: 28.42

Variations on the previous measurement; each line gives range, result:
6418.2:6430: 22.87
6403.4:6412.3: 24.33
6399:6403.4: 21.82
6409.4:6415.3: 22.9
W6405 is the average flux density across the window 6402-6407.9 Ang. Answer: 22.7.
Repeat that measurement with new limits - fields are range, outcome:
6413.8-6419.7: 18.8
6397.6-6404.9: 19.2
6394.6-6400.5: 19.4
